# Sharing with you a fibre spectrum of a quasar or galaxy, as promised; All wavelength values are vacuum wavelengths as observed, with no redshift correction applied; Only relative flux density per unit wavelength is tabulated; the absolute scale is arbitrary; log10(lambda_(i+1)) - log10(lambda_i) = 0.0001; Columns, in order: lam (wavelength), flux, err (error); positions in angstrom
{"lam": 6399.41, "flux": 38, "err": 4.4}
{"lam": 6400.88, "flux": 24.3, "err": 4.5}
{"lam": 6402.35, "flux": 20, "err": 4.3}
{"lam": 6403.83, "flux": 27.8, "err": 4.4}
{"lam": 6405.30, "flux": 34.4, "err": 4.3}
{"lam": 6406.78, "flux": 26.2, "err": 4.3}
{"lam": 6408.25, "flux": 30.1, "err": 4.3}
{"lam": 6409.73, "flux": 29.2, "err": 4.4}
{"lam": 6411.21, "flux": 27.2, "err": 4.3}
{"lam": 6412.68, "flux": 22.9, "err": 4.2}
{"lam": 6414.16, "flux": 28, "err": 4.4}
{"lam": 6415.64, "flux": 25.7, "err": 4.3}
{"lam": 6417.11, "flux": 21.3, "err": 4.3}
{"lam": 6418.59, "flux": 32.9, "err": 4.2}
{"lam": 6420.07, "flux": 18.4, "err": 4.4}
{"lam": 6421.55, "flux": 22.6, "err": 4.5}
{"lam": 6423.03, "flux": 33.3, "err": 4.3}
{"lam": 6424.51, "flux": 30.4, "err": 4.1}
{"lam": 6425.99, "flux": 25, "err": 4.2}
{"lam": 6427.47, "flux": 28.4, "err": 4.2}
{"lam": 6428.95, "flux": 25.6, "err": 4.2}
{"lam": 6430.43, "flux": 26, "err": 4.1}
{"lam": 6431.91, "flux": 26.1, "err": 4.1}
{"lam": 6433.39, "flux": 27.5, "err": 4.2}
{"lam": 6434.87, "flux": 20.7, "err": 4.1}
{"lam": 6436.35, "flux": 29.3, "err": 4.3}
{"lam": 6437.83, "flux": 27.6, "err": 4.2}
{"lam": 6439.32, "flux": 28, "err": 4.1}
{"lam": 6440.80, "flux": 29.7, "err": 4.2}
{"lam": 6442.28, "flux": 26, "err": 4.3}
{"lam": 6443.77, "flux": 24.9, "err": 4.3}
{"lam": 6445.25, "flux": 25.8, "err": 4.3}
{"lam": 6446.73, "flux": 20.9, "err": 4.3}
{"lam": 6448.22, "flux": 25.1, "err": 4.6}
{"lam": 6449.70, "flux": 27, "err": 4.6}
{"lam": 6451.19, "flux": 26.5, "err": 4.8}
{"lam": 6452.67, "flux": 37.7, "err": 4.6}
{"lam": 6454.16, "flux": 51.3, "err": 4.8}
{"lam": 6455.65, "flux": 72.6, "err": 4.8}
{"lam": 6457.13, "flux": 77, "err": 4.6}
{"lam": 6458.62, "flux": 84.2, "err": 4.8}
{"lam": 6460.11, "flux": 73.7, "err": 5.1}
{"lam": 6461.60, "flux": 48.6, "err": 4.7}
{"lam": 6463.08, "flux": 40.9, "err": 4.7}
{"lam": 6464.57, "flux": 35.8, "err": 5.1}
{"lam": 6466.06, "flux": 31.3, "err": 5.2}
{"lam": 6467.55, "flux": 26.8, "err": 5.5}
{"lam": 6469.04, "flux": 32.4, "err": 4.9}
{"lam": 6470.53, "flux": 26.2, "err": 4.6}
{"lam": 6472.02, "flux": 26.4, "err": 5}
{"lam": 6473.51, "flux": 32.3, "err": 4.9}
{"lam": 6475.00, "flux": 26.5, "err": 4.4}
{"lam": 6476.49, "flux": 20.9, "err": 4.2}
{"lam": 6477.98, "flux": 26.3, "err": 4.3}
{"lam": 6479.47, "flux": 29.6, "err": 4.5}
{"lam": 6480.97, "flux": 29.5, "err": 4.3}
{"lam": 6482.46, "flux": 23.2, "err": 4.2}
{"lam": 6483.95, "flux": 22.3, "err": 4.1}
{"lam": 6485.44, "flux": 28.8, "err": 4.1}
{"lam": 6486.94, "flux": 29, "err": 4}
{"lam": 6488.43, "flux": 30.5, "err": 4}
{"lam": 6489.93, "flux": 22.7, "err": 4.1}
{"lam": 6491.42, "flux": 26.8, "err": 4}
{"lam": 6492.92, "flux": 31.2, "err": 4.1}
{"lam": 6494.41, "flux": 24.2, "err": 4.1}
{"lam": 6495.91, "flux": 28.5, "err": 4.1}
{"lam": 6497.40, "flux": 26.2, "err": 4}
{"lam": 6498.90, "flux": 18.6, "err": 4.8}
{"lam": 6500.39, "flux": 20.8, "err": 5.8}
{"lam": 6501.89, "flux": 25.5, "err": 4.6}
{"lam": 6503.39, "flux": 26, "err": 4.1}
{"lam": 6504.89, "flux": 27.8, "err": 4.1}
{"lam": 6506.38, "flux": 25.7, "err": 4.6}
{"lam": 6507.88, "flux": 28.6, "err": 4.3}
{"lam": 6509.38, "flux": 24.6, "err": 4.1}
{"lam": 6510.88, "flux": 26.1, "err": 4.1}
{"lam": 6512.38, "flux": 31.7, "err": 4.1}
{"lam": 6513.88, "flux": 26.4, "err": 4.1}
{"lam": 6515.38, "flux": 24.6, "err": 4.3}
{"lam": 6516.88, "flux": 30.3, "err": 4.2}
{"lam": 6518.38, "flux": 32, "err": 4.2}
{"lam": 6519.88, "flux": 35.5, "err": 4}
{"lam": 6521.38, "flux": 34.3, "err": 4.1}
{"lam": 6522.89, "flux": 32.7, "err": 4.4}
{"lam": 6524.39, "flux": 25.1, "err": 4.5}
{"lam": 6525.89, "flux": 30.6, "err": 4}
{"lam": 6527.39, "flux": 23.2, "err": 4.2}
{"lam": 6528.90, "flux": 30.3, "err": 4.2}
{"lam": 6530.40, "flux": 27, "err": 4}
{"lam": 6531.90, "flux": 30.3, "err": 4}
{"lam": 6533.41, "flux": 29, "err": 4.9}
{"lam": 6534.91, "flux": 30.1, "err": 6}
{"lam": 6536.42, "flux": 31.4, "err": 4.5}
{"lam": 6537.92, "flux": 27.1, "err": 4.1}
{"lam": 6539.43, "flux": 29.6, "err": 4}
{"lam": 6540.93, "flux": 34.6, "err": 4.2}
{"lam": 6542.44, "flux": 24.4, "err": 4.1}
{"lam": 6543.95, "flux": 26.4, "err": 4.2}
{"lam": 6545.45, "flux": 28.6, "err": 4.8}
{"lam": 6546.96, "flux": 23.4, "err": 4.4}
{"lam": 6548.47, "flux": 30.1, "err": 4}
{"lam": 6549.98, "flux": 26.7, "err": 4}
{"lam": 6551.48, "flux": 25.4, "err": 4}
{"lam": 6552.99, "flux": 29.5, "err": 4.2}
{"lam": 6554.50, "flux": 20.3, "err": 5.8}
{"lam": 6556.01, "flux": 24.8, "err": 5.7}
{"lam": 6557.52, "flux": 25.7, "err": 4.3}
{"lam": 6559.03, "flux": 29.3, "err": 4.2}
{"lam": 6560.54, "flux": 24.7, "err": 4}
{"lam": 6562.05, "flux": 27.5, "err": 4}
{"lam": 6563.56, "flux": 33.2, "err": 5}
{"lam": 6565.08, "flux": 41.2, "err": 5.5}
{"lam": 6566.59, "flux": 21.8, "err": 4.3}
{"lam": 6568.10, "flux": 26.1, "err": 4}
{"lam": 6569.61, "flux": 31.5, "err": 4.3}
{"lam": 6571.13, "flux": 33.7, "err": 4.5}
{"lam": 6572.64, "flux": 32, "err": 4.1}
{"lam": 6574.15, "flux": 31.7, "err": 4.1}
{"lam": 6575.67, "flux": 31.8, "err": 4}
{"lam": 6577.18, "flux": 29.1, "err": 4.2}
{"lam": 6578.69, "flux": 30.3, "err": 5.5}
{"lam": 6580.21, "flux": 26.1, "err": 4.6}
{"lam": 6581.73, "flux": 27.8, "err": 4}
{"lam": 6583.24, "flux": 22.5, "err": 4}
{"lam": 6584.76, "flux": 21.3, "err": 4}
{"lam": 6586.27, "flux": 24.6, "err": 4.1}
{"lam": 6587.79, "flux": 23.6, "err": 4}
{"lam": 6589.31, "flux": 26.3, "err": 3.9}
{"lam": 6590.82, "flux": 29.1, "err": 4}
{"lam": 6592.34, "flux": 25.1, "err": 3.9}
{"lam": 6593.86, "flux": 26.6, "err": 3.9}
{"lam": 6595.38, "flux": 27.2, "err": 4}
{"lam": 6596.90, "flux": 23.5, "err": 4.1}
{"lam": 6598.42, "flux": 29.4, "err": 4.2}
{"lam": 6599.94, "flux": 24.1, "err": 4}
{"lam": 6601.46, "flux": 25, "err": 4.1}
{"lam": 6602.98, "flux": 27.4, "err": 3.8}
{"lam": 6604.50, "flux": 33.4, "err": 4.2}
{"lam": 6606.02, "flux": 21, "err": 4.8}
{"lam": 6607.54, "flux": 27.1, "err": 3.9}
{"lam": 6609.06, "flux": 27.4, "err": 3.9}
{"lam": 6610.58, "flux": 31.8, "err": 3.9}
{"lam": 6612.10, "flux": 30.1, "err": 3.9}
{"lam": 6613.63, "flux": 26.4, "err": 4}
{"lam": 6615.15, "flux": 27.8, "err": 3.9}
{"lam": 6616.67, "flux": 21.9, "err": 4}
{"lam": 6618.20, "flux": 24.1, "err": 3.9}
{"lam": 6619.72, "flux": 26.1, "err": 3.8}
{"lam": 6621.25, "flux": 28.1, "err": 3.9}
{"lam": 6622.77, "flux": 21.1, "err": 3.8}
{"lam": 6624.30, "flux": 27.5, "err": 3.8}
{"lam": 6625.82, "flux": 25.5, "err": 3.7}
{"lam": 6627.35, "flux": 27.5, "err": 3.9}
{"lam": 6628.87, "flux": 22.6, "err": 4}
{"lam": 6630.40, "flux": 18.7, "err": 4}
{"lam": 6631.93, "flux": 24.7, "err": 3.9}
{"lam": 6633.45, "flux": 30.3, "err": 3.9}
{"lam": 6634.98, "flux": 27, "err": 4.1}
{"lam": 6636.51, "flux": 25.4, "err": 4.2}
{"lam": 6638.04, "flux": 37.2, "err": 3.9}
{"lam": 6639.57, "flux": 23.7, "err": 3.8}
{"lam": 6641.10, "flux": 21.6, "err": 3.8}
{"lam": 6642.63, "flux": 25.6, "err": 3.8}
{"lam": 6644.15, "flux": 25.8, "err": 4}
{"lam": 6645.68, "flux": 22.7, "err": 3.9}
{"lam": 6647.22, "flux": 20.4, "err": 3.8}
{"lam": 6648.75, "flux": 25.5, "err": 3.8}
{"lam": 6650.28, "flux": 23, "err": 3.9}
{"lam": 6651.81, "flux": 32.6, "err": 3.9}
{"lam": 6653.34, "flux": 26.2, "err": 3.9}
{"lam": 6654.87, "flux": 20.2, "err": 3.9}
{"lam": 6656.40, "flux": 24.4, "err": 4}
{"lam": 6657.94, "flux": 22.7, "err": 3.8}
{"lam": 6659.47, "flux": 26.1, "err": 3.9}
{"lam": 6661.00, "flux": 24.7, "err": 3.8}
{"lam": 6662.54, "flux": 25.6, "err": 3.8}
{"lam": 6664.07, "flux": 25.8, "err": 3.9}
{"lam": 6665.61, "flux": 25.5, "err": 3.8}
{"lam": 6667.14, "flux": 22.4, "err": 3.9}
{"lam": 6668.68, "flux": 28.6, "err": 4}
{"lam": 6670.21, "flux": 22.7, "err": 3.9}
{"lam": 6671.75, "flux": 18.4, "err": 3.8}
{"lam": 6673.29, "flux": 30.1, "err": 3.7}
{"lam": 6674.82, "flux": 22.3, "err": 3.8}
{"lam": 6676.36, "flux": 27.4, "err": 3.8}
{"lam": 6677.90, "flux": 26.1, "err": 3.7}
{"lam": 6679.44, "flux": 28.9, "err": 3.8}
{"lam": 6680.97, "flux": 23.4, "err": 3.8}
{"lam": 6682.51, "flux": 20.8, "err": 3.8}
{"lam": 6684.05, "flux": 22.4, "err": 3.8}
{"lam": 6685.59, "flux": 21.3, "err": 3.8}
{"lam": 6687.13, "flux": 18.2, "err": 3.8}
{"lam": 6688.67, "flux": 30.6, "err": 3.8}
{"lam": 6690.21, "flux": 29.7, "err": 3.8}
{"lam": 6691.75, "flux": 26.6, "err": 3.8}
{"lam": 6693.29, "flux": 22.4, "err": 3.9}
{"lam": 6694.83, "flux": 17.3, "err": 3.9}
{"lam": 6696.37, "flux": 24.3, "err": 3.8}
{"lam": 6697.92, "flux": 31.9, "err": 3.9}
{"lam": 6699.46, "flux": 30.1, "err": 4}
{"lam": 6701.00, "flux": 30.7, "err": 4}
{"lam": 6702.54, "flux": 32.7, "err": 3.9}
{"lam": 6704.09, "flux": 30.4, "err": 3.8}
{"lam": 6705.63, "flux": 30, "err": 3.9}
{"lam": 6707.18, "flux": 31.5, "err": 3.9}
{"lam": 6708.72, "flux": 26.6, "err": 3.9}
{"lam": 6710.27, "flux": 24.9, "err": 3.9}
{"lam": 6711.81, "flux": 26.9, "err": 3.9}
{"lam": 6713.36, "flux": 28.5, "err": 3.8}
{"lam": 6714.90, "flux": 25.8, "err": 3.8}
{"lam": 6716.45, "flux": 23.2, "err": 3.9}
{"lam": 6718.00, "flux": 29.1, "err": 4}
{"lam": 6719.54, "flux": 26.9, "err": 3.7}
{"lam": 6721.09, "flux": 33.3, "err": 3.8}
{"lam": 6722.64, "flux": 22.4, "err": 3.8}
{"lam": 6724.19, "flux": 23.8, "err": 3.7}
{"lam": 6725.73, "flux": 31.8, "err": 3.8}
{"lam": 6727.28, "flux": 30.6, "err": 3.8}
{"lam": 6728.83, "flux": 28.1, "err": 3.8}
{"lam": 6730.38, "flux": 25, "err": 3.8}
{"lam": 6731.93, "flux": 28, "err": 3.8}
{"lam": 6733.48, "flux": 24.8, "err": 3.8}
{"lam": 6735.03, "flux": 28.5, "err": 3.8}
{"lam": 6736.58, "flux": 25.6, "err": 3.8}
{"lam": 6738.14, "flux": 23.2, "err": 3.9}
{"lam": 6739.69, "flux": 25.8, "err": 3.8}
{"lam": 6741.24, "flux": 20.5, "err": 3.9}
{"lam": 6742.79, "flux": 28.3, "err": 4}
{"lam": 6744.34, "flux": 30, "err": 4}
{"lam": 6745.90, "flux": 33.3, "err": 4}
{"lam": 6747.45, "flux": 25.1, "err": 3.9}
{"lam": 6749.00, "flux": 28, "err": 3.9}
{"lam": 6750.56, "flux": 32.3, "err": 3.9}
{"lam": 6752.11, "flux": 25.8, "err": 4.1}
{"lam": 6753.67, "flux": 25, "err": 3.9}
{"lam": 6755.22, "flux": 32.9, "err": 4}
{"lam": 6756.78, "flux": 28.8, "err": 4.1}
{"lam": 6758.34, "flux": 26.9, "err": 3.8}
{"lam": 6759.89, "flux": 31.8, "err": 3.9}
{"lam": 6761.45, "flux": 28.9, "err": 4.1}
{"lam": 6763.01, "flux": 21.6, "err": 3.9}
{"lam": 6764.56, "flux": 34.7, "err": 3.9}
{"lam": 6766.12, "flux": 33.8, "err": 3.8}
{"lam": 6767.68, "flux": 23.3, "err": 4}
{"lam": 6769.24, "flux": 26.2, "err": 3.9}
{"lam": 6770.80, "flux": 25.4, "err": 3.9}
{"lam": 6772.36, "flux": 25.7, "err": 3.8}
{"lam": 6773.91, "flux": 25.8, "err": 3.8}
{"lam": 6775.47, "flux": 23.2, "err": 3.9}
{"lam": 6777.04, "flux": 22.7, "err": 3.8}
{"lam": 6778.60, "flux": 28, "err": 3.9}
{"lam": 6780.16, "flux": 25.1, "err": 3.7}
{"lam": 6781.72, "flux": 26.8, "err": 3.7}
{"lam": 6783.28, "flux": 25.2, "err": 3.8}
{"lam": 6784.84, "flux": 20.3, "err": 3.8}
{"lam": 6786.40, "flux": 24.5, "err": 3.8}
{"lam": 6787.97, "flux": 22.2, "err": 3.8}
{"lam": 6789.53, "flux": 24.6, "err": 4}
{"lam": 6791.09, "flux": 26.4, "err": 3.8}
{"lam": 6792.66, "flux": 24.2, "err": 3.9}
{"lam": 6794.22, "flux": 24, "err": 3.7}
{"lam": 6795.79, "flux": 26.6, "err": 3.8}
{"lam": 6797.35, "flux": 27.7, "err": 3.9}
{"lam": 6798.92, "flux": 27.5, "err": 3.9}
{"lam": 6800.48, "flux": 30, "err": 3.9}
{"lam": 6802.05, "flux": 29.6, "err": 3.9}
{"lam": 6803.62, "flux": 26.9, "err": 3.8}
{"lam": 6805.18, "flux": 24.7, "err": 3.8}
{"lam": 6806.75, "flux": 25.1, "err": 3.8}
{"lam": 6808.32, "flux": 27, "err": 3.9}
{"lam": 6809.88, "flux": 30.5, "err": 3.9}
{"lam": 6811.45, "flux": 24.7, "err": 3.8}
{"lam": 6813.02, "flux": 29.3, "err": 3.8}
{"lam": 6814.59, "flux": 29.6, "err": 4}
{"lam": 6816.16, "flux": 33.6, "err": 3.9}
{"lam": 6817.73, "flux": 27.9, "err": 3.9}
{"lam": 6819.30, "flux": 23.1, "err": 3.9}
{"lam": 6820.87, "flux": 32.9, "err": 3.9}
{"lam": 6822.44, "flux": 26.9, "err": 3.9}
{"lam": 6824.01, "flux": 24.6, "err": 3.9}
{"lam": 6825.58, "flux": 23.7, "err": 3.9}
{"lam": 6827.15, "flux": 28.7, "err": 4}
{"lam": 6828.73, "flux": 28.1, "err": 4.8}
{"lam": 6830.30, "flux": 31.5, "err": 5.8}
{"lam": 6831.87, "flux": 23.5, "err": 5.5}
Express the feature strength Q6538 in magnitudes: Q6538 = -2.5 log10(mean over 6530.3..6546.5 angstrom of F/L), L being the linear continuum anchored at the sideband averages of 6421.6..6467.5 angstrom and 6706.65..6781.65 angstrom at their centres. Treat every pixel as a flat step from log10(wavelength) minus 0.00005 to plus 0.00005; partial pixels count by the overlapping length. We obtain 0.15 mag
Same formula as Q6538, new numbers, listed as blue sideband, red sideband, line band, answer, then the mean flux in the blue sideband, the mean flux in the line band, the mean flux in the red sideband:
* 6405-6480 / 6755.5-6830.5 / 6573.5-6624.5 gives 0.13 mag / 32.4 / 26.6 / 26.9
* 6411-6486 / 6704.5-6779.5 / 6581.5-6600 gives 0.17 mag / 32.2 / 25.5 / 27.3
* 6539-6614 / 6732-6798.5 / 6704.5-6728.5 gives -0.04 mag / 27.6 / 27.7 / 26.5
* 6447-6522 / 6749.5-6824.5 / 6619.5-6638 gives 0.16 mag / 32.7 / 25.8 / 27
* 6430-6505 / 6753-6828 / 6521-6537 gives 0.06 mag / 32.1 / 29.3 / 26.8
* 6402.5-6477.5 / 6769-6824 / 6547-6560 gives 0.16 mag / 32.4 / 26.3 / 26.4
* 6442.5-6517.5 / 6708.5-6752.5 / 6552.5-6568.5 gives 0.11 mag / 32.1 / 27.6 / 27.1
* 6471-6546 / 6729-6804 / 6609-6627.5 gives 0.03 mag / 27.7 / 26.5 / 26.7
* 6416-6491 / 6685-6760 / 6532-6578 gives 0.06 mag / 32.3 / 28.7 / 27.3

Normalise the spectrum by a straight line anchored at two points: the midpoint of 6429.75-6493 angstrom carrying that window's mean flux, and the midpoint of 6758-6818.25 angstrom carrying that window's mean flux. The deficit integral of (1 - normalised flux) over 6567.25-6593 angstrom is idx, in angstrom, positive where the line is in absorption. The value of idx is 2.7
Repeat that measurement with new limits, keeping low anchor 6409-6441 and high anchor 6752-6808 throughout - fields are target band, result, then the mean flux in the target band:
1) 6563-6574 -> -2.0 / 31.3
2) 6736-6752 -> -0.4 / 27.2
